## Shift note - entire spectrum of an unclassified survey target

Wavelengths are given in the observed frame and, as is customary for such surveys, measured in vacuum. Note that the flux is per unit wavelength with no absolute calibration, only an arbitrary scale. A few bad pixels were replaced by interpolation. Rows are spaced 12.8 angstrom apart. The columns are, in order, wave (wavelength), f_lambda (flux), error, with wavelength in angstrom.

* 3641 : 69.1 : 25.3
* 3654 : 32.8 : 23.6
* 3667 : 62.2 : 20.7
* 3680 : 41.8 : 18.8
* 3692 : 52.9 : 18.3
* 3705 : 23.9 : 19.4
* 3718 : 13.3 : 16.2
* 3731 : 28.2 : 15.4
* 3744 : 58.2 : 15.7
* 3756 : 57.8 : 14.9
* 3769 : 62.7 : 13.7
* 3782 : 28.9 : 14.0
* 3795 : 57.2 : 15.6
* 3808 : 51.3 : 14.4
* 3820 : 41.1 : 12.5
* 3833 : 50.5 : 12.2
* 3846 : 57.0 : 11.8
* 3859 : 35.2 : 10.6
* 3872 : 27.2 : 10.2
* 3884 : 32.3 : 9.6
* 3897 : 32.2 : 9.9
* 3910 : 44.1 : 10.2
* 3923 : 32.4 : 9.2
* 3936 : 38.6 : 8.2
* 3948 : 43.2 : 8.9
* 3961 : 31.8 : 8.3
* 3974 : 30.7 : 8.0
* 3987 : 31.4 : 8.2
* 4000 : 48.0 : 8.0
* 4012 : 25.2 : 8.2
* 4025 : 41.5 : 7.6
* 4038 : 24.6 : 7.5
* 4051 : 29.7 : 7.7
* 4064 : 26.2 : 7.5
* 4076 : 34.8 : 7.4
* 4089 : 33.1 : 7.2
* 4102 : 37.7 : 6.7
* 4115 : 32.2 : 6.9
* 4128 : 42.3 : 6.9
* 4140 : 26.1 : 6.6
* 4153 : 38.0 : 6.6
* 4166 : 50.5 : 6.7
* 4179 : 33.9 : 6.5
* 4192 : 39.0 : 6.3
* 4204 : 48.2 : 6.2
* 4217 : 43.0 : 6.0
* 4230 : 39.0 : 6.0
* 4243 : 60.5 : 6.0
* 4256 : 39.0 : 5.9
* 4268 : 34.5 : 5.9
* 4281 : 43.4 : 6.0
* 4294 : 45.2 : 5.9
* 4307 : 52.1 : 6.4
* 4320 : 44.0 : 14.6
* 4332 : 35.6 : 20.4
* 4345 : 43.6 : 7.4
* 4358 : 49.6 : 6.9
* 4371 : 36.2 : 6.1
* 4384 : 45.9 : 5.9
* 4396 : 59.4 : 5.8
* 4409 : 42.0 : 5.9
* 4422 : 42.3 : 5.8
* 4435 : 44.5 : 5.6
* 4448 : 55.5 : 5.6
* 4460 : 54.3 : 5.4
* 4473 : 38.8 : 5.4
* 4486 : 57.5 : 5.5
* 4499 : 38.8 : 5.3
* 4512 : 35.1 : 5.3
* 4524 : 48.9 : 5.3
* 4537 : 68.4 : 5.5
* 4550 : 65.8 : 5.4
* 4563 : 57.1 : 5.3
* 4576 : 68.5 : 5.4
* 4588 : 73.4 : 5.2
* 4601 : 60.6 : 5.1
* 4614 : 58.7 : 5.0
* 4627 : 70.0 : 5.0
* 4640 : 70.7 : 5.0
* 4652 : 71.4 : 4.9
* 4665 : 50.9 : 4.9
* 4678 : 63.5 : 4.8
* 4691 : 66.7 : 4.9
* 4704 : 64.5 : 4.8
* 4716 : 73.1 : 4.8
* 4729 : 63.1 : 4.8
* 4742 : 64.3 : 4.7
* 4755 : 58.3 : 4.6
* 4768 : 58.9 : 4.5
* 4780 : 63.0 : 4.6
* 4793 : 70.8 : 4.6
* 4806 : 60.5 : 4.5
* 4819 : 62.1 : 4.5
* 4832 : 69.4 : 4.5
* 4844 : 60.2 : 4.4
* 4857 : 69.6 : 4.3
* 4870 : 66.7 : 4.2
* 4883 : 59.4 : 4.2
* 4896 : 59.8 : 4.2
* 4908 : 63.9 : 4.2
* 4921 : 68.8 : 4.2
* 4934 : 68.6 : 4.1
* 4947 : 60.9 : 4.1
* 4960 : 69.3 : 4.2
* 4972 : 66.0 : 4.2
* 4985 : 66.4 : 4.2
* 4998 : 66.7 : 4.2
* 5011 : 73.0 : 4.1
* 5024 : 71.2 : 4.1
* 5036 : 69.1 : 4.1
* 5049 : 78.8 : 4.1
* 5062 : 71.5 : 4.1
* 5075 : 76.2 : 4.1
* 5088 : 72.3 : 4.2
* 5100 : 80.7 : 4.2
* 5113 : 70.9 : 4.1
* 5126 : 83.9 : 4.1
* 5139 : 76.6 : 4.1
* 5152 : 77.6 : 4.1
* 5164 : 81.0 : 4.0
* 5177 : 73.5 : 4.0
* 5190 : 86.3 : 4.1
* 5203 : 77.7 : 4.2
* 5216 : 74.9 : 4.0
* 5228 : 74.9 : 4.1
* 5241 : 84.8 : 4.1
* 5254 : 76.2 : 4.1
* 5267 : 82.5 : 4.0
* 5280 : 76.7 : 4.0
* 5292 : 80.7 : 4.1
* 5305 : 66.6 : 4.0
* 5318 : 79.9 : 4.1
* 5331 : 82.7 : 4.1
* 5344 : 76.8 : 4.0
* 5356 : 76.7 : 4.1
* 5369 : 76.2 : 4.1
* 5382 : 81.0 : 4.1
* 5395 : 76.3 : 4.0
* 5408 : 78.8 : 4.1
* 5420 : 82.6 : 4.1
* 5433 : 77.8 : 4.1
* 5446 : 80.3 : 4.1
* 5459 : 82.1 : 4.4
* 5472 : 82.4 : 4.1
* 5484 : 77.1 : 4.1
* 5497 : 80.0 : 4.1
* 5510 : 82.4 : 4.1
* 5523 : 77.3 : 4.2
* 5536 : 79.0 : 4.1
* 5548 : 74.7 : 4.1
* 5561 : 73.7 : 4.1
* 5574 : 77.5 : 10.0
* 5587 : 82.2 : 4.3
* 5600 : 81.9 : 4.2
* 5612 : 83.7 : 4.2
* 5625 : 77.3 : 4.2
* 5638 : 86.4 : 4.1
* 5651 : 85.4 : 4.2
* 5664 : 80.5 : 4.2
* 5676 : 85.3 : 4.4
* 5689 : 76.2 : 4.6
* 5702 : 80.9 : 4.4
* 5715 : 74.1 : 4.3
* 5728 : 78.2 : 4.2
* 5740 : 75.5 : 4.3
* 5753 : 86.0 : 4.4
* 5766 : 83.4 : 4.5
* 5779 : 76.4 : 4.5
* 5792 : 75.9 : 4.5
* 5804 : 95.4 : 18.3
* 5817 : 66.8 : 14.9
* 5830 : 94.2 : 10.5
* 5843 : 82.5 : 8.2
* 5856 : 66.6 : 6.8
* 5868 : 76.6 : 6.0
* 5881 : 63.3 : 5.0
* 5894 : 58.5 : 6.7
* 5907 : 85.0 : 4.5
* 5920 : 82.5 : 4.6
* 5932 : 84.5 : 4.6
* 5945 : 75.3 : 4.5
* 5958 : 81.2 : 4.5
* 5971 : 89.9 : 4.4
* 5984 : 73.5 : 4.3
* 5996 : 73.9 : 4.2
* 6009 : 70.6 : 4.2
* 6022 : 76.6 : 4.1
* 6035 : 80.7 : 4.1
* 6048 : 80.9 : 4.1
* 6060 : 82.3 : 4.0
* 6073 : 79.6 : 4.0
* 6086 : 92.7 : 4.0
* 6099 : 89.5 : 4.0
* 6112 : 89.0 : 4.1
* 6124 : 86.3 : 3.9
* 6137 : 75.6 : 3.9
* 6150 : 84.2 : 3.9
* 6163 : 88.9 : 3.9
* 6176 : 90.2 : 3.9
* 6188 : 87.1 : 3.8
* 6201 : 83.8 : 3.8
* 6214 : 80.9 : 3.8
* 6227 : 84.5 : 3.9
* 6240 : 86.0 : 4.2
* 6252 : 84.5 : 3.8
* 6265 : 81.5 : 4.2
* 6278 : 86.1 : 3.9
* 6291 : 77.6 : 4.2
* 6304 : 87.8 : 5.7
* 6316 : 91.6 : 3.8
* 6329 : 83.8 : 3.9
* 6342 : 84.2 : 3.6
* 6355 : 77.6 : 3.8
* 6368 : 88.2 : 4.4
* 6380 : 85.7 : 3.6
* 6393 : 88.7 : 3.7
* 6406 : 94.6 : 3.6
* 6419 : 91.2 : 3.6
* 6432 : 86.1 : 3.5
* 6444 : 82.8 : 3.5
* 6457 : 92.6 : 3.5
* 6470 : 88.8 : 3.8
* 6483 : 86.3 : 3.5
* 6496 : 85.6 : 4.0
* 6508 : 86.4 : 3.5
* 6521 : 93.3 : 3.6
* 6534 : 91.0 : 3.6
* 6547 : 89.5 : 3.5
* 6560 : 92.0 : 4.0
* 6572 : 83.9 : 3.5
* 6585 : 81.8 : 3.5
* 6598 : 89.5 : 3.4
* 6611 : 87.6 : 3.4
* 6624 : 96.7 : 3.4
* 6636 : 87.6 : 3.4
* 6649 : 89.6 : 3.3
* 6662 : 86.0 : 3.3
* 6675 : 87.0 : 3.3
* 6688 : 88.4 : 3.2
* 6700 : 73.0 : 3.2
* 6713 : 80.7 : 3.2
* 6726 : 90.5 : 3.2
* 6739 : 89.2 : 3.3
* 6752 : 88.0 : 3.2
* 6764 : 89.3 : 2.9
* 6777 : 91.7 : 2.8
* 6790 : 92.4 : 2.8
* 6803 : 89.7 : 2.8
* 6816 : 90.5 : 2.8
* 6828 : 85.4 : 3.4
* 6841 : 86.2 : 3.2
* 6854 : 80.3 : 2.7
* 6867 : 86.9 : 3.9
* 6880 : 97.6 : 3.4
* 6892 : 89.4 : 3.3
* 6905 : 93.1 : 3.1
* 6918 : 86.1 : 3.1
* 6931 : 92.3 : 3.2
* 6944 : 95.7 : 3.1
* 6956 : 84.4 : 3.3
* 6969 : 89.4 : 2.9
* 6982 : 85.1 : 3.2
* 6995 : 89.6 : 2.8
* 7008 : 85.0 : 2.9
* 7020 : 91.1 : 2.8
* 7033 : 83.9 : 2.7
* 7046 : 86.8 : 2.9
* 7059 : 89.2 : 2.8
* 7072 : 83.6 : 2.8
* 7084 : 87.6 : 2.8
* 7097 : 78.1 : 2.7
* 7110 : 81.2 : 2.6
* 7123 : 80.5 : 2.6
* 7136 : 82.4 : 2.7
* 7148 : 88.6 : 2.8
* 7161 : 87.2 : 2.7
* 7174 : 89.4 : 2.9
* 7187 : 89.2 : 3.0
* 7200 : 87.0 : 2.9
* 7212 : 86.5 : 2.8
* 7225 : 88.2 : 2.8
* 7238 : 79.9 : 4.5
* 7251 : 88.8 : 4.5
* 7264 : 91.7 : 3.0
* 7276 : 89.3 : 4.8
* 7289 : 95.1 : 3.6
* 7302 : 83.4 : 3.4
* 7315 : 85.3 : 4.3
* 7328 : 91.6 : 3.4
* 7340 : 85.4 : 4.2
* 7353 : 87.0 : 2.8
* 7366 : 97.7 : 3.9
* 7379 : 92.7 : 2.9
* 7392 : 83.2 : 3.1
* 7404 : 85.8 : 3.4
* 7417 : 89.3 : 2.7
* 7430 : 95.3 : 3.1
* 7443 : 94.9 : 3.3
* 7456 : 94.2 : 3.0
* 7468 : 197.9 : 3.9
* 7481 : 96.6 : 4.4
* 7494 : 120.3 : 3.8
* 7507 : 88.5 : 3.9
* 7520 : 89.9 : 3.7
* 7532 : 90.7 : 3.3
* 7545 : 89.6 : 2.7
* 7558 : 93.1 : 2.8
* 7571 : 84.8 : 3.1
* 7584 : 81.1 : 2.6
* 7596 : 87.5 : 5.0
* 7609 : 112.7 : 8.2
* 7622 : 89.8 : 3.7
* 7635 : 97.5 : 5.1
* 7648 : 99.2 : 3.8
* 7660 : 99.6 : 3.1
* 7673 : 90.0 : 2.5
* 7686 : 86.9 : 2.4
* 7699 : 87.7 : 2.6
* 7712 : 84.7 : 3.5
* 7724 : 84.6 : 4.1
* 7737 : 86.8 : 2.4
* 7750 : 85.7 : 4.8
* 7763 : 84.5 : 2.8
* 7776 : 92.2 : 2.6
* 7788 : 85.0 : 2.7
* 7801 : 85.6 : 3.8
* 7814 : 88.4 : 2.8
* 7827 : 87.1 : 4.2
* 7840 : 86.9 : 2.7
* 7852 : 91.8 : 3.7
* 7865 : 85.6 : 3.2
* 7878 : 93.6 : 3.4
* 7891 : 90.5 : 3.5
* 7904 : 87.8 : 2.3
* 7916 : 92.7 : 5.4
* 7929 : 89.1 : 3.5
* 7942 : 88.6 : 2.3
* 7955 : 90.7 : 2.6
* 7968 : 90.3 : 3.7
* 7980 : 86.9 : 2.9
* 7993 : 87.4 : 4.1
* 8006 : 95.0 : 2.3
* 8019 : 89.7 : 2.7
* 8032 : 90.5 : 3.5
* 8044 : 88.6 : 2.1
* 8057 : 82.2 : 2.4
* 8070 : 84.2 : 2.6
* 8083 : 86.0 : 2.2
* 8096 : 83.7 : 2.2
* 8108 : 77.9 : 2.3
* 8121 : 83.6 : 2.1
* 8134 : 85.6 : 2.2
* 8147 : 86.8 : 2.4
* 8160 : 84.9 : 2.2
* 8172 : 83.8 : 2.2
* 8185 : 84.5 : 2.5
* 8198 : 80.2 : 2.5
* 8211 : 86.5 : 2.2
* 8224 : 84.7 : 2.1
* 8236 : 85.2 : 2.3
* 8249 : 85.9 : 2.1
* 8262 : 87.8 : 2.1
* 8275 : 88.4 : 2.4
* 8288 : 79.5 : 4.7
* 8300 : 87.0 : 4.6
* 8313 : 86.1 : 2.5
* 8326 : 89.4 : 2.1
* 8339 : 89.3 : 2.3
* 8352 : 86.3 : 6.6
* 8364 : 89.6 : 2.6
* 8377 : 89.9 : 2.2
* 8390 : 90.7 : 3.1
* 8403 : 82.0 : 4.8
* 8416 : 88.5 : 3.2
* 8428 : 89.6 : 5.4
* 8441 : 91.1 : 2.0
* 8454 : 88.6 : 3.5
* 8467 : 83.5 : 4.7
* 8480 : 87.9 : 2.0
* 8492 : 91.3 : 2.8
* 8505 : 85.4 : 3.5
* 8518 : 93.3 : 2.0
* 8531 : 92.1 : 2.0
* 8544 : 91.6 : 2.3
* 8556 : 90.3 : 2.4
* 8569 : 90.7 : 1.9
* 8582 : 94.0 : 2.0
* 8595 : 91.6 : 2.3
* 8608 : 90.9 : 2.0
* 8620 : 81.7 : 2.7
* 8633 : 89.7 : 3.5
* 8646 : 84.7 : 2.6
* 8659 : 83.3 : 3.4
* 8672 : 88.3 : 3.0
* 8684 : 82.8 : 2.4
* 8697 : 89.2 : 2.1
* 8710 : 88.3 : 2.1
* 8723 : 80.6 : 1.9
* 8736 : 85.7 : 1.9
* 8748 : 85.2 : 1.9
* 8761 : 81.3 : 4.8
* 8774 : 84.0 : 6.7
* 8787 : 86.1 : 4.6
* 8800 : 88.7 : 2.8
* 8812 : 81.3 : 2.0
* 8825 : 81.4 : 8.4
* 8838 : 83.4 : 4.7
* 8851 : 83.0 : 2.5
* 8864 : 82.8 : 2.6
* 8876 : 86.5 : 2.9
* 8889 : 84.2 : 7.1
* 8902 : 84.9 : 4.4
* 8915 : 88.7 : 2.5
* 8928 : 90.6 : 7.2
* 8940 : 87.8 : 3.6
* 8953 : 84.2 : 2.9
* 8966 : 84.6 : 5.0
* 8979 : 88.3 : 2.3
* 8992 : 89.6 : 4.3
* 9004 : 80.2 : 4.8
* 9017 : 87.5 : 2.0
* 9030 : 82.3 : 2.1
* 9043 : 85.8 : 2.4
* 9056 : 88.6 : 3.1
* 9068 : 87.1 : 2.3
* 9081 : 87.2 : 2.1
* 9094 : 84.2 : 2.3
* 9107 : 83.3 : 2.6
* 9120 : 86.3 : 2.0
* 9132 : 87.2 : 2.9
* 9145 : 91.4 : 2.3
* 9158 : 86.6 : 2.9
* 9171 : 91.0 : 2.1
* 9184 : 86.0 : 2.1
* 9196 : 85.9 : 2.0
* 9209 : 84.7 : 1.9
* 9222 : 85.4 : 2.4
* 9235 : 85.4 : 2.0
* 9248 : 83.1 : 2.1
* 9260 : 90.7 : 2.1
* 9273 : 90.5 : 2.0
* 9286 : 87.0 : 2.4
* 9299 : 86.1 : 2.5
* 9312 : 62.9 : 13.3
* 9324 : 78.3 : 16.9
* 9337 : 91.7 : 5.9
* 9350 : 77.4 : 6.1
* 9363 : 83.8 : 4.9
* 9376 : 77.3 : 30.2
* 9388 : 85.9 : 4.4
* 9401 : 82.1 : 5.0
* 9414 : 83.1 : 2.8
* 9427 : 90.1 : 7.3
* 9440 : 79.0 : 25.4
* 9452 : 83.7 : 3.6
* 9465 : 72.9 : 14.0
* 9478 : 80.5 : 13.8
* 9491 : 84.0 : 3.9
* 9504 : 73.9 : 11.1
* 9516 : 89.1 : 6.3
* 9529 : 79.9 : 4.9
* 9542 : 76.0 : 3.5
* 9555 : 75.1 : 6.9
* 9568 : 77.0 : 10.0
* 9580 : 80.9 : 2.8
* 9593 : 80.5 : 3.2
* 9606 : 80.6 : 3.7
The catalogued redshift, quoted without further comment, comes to 0.14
